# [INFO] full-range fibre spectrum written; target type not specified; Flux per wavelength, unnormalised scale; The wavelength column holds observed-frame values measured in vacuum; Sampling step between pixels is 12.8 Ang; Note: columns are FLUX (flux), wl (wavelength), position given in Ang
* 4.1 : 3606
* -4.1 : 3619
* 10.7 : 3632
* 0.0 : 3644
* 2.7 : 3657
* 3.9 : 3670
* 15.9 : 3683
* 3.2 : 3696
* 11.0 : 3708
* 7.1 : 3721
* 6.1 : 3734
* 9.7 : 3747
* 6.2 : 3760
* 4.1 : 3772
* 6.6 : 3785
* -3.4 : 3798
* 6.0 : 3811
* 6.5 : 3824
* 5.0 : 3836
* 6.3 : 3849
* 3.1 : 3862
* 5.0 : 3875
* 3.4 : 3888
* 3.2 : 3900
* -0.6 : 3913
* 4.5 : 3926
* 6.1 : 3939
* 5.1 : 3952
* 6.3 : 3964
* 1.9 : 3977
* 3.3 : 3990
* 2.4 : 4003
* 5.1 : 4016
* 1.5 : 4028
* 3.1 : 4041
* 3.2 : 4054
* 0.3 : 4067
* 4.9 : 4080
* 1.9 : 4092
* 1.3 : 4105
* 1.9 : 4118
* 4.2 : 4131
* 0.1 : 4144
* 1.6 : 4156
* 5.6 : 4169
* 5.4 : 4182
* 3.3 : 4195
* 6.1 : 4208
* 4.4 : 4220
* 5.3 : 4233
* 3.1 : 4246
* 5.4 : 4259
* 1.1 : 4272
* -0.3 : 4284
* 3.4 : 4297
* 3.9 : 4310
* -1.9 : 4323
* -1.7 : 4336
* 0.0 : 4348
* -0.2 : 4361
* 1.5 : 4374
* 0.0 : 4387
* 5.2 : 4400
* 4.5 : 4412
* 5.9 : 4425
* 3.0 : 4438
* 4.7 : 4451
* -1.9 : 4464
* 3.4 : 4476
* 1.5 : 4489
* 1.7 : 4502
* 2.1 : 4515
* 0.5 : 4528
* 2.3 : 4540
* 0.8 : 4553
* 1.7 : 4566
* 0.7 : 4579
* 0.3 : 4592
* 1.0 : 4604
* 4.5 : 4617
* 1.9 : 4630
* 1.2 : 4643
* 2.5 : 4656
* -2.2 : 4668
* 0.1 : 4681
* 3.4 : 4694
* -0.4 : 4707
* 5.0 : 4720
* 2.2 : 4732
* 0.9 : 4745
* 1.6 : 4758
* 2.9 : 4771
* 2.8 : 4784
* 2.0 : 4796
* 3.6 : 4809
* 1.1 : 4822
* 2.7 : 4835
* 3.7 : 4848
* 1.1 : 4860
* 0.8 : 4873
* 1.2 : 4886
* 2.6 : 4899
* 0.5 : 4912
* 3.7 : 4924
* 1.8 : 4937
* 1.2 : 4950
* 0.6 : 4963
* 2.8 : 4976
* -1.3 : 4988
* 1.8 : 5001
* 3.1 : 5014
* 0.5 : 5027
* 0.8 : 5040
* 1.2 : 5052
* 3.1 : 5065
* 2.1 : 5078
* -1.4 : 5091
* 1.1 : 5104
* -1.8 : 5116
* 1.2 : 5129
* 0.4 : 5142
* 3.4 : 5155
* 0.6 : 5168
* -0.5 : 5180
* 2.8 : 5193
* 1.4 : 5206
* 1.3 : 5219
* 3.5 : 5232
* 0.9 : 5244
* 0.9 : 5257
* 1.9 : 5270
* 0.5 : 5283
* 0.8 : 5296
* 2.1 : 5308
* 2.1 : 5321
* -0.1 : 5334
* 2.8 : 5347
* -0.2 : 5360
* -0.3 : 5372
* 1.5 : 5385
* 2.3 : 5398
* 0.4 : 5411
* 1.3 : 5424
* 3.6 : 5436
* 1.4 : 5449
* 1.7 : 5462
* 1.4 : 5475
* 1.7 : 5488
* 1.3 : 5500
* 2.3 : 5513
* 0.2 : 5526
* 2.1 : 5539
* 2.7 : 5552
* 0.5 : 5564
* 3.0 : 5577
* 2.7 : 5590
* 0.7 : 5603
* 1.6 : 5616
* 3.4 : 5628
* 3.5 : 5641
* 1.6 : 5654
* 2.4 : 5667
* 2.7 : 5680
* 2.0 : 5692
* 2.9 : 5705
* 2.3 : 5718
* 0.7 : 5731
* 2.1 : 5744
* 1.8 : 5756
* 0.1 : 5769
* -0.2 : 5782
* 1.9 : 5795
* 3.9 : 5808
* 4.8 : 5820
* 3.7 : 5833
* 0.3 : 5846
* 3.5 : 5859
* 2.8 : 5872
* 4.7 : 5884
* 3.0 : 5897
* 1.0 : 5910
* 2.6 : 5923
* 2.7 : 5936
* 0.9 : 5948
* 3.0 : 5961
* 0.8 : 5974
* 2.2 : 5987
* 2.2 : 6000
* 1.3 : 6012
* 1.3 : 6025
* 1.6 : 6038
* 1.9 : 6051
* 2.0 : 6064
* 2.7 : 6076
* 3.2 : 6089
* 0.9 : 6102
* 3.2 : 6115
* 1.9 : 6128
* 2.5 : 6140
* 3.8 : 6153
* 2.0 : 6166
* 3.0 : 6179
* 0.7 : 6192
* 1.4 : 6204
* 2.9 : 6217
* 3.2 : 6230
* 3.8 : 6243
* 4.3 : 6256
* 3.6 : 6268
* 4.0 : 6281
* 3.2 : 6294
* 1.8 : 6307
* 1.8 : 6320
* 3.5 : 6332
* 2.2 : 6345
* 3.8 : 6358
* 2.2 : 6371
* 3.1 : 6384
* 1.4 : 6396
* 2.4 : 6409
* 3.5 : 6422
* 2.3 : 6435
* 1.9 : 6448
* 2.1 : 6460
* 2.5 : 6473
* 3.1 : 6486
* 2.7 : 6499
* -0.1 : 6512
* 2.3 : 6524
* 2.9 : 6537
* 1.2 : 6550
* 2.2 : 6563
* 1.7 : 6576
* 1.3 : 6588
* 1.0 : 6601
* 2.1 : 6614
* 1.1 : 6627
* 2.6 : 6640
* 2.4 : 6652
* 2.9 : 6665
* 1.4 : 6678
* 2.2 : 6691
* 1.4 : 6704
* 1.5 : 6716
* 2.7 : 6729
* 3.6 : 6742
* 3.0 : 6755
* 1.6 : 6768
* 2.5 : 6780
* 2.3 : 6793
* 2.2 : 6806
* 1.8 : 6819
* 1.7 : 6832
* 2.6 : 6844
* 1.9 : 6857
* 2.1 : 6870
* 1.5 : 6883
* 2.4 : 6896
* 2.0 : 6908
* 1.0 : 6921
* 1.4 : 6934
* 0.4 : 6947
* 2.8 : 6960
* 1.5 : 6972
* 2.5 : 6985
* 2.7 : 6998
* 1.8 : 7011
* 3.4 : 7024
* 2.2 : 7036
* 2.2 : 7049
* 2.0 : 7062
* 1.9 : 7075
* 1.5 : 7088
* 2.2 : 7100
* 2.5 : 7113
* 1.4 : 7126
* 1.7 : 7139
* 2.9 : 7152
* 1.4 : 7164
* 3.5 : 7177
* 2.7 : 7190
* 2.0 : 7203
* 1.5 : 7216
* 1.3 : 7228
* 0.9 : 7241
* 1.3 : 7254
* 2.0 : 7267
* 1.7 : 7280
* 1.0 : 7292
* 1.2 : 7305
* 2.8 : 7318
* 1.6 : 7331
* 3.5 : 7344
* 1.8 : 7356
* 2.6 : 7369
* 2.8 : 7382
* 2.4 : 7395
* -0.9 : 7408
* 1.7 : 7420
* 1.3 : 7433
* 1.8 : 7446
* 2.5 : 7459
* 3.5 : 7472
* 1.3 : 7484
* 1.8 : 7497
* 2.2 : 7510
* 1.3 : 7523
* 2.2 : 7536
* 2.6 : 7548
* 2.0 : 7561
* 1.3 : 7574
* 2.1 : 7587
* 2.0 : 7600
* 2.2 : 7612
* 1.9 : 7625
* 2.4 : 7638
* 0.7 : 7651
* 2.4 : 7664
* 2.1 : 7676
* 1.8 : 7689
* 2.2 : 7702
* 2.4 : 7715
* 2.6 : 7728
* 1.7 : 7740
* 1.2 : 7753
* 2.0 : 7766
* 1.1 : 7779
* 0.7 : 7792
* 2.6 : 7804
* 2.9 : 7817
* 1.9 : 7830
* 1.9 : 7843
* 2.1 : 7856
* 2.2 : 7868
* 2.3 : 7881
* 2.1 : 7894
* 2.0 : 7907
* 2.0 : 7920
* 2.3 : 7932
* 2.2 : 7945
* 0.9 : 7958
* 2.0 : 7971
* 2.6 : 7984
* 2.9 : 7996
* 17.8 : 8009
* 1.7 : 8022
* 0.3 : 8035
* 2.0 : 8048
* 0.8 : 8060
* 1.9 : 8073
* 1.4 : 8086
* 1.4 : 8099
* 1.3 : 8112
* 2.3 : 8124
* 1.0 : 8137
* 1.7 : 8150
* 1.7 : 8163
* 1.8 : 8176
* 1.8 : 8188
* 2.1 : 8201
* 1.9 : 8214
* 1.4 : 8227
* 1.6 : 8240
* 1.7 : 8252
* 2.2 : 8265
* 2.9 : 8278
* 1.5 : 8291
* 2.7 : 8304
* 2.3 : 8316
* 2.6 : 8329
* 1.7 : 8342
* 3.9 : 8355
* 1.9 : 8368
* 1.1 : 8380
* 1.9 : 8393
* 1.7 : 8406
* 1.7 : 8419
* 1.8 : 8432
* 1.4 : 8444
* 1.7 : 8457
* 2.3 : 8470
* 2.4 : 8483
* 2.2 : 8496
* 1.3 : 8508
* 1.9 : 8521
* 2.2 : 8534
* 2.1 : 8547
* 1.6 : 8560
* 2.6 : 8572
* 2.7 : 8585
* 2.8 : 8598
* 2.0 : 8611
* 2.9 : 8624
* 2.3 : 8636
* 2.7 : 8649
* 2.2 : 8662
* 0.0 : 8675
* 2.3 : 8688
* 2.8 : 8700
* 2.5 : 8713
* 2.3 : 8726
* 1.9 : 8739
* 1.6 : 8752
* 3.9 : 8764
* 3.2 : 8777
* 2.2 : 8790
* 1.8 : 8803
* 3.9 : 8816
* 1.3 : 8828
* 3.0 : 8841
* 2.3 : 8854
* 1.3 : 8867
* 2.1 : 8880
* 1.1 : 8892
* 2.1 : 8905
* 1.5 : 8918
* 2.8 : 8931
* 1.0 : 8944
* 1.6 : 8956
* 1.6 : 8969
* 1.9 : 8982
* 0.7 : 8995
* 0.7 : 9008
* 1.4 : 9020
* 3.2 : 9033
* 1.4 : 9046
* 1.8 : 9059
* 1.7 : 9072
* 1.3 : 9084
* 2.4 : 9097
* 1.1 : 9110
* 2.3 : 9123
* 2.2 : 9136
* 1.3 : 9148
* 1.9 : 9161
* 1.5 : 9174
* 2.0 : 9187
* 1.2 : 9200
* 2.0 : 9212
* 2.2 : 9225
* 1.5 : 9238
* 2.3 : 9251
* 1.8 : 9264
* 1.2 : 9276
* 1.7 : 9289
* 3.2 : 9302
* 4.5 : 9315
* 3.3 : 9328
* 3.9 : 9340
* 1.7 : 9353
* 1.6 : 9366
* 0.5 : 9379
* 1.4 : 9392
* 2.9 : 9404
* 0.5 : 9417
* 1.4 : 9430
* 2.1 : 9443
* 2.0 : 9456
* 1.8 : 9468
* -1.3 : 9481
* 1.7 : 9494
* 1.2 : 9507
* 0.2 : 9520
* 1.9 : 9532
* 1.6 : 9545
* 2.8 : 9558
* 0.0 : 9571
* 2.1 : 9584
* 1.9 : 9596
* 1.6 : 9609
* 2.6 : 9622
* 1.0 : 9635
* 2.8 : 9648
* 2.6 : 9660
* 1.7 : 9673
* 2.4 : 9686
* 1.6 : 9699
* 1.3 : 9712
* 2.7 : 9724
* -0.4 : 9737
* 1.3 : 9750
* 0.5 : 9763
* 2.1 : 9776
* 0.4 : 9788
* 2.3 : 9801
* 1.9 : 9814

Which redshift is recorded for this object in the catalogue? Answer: 1.148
